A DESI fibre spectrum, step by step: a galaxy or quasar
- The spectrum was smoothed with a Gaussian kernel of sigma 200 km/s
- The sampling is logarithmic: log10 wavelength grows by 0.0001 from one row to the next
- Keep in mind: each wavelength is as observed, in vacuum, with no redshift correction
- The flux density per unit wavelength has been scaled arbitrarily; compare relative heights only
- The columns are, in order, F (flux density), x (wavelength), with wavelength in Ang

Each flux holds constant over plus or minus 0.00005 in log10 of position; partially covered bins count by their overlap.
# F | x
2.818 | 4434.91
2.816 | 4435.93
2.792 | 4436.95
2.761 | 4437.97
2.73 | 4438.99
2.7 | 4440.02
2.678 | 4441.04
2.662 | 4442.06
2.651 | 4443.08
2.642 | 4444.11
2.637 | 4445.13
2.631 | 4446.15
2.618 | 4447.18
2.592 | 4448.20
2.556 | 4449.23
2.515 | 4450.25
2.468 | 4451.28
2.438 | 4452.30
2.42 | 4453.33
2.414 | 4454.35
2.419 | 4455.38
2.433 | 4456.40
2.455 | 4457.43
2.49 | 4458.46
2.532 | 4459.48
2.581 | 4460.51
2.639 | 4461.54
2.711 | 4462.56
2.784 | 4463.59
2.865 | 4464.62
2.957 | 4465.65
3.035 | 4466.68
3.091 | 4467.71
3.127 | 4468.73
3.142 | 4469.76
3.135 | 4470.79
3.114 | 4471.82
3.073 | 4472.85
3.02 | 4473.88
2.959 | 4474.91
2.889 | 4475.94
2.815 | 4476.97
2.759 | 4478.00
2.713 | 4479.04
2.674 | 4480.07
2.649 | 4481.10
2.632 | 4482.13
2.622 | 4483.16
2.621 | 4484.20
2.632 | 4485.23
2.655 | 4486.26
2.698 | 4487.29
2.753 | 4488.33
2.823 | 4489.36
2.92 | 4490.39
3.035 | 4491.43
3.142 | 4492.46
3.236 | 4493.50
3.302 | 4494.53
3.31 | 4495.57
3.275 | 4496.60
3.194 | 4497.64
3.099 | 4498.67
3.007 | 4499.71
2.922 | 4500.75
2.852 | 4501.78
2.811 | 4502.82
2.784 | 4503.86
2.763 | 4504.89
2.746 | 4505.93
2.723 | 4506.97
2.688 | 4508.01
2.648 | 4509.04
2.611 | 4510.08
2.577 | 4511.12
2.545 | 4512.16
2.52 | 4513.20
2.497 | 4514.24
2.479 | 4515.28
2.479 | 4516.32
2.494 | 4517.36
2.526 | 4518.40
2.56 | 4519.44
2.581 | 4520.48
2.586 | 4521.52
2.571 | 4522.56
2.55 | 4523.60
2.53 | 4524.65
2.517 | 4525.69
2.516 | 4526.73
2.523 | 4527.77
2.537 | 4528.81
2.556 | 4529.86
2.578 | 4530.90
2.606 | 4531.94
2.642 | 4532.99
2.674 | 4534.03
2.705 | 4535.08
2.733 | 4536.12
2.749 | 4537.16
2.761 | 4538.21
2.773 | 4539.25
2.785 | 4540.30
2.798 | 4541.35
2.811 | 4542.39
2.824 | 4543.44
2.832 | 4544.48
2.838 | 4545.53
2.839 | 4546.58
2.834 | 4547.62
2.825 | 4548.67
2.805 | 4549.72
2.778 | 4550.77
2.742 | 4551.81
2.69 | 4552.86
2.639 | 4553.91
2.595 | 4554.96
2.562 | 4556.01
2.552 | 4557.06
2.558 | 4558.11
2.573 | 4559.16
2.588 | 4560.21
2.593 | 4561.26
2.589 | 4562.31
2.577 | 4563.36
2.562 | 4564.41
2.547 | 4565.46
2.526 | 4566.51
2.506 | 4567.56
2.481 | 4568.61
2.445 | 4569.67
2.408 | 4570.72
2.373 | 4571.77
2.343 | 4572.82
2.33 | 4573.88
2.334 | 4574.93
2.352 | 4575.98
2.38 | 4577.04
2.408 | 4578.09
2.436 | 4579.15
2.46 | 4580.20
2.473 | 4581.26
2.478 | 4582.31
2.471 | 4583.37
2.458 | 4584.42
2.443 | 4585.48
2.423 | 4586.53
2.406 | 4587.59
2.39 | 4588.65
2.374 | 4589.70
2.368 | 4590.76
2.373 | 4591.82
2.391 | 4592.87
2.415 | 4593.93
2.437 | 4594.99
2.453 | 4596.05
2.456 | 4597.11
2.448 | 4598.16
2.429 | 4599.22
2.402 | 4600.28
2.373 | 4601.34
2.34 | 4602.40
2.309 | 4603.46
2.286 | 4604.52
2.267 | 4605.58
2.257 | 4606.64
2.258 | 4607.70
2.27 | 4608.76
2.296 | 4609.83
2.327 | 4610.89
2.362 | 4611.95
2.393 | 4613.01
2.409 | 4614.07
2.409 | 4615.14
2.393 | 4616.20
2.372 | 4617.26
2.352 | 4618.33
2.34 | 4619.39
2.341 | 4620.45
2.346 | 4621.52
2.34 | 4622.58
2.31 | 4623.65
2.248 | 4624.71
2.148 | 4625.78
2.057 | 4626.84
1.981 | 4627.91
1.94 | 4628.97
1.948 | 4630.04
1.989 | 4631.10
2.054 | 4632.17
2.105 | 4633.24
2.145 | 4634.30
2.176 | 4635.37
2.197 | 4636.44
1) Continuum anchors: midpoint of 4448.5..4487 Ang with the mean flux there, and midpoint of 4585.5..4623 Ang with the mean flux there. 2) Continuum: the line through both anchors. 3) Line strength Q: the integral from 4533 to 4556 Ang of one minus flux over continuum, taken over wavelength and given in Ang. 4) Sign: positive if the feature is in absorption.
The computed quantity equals -2.1 Ang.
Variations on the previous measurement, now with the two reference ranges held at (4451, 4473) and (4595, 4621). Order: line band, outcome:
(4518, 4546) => -1.1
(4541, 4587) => -1.8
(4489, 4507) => -2.4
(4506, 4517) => 0.1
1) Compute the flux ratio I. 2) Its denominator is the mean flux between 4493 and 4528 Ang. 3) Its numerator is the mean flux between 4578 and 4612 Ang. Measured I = 0.87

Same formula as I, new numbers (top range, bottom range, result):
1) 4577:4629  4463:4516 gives 0.82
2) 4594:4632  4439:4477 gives 0.84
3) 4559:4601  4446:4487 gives 0.90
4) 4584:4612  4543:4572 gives 0.90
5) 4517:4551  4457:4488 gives 0.95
